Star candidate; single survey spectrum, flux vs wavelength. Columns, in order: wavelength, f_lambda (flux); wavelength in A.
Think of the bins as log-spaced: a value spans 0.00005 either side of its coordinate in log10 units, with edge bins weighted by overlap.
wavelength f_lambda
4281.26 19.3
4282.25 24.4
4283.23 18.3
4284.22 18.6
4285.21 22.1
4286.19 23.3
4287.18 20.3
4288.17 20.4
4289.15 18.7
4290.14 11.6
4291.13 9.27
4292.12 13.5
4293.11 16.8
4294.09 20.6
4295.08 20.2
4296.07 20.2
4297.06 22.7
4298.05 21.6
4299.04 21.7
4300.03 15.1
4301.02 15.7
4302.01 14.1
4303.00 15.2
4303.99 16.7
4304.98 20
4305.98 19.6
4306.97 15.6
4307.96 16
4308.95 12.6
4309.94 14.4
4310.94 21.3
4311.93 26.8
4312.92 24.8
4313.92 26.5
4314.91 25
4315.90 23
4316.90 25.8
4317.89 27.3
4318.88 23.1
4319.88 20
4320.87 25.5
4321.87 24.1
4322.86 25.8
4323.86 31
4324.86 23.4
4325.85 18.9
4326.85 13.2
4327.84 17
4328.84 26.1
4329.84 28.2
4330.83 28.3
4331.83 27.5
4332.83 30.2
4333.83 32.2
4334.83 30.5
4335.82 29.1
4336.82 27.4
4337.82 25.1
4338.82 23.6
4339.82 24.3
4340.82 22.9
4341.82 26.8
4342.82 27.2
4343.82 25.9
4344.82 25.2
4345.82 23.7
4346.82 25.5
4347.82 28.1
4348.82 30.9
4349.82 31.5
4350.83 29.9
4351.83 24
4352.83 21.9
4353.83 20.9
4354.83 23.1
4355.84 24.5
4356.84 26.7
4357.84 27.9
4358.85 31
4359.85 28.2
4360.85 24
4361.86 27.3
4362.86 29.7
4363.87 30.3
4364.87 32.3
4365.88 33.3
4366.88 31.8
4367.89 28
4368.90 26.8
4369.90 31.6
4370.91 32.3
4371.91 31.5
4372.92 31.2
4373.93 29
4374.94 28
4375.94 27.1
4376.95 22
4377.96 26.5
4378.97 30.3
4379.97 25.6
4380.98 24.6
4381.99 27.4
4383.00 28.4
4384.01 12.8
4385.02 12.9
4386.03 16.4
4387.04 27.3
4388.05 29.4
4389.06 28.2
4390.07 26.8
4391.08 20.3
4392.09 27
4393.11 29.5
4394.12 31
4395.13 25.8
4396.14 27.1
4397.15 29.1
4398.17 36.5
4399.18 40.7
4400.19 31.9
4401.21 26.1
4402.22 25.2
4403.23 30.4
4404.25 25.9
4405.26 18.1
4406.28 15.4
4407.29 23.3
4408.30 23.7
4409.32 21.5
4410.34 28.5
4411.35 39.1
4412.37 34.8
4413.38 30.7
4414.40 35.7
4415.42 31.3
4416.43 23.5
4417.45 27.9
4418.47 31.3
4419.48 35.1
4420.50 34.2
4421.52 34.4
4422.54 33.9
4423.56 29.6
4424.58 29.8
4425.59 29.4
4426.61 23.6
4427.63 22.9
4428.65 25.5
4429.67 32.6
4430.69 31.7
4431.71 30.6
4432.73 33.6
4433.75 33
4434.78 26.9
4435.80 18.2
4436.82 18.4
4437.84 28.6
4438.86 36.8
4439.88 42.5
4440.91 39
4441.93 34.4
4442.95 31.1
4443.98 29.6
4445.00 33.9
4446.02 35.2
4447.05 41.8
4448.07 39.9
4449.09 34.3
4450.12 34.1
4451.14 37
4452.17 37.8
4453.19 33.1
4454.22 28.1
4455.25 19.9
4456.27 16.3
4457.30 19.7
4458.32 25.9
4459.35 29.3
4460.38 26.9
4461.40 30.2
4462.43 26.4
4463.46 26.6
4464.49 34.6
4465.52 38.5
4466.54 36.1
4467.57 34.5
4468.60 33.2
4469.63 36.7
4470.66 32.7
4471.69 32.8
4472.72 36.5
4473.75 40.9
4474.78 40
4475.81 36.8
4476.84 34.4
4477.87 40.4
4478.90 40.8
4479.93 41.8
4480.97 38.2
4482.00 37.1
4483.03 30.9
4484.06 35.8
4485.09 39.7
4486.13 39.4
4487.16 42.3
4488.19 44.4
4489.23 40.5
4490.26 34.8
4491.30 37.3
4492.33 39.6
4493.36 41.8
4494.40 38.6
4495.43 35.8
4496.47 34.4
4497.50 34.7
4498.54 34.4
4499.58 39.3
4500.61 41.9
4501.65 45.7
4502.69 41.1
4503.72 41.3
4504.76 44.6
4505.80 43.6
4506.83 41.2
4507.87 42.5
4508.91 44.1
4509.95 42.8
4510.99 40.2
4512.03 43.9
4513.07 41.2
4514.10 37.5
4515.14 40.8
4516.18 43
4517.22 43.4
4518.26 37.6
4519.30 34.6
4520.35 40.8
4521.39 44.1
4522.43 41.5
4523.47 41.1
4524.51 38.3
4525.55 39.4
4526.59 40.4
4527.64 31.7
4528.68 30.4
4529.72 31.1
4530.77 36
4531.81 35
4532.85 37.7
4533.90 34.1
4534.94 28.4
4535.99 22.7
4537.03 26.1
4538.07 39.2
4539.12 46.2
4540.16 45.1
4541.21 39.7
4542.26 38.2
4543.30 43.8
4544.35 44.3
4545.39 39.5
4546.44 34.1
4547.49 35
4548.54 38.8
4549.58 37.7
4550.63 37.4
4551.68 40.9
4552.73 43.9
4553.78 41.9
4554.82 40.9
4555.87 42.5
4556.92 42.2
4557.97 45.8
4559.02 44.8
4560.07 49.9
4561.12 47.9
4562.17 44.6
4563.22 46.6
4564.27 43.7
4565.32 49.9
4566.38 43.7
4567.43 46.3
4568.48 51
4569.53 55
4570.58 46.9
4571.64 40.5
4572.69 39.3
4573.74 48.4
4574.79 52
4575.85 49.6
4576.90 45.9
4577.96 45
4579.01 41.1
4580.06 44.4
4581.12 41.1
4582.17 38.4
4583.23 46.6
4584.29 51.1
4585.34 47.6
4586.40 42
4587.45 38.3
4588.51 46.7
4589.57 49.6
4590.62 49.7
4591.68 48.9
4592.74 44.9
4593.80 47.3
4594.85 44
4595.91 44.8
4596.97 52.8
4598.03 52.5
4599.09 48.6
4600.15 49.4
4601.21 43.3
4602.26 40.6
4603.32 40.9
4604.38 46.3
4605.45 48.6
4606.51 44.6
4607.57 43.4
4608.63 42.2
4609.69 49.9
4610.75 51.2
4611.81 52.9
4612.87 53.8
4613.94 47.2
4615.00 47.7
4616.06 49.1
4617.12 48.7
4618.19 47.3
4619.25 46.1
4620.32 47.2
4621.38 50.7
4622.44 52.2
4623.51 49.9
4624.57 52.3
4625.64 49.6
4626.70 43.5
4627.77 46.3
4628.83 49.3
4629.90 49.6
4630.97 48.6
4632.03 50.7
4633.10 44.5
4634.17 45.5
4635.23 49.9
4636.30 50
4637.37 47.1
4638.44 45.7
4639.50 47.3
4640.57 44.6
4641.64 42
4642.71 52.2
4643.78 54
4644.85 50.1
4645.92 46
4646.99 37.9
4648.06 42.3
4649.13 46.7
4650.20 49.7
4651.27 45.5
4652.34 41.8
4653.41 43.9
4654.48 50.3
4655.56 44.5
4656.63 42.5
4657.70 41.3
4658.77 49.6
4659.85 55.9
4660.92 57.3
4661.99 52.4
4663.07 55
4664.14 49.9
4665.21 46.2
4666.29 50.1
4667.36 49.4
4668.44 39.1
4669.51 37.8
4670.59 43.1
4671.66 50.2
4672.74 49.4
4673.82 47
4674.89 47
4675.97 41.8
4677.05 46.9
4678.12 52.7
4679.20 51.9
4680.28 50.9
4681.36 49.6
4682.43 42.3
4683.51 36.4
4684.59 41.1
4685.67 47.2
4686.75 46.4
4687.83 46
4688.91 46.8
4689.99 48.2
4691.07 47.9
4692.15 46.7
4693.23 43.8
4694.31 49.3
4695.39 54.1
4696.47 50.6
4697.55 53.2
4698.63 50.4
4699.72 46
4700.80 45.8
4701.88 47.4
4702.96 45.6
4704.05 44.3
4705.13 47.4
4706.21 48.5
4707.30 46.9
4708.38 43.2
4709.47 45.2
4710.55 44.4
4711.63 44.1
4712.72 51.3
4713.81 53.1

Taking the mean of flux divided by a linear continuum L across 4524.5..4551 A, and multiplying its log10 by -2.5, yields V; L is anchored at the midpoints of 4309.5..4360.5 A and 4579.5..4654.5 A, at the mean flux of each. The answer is 0.12 mag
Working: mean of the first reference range 25.4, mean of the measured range 36.5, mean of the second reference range 47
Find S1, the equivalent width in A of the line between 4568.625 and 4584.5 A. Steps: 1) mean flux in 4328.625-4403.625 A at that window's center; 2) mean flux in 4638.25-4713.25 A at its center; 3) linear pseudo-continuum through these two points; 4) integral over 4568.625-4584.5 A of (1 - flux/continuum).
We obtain -1.94 A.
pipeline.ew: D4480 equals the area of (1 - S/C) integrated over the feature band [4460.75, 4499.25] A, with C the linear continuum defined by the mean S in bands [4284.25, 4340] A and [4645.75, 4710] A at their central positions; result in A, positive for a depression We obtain -3.8 A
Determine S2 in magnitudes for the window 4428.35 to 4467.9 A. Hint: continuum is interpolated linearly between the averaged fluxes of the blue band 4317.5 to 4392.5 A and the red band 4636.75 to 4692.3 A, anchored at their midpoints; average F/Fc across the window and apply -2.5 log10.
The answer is 0.05 mag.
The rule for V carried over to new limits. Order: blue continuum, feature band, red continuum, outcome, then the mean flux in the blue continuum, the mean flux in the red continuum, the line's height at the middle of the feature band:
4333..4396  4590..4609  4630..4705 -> -0.090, 26.9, 47.2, 42.7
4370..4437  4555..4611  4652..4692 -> -0.135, 27.8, 47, 40.7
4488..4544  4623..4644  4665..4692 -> -0.092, 38.8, 46.2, 44.2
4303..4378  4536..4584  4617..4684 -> -0.051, 25.5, 47.4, 41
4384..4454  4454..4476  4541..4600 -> 0.111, 29.7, 44.7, 34.2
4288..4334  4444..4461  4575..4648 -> 0.081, 20.9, 47.1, 33.2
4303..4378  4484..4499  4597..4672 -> -0.044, 25.5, 47.5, 36.8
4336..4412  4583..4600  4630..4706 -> -0.130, 26.9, 47.2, 41.9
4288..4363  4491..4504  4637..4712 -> -0.120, 23.1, 47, 34.9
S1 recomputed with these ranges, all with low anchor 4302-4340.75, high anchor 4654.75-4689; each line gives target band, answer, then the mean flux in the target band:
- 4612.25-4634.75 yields -2.4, 48.6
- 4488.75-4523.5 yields -4.3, 40.3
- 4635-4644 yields -0.6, 47.8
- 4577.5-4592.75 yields -1.4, 45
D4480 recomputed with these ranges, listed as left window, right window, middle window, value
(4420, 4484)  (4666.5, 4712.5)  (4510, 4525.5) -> -1.84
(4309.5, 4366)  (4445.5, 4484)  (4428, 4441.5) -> 0.51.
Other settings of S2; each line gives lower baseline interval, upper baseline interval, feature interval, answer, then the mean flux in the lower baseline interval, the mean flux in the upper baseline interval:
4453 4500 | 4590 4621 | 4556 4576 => -0.07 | 34.6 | 47.4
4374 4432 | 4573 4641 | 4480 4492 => -0.08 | 27.7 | 47.2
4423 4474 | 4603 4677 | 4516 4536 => 0.03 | 31.2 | 47.5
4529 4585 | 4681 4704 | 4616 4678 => -0.06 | 41.9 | 46.8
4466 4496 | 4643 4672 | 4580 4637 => -0.06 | 37.7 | 47.2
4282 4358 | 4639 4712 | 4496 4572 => -0.09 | 22.6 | 47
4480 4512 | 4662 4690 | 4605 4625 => -0.10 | 39.7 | 46.7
